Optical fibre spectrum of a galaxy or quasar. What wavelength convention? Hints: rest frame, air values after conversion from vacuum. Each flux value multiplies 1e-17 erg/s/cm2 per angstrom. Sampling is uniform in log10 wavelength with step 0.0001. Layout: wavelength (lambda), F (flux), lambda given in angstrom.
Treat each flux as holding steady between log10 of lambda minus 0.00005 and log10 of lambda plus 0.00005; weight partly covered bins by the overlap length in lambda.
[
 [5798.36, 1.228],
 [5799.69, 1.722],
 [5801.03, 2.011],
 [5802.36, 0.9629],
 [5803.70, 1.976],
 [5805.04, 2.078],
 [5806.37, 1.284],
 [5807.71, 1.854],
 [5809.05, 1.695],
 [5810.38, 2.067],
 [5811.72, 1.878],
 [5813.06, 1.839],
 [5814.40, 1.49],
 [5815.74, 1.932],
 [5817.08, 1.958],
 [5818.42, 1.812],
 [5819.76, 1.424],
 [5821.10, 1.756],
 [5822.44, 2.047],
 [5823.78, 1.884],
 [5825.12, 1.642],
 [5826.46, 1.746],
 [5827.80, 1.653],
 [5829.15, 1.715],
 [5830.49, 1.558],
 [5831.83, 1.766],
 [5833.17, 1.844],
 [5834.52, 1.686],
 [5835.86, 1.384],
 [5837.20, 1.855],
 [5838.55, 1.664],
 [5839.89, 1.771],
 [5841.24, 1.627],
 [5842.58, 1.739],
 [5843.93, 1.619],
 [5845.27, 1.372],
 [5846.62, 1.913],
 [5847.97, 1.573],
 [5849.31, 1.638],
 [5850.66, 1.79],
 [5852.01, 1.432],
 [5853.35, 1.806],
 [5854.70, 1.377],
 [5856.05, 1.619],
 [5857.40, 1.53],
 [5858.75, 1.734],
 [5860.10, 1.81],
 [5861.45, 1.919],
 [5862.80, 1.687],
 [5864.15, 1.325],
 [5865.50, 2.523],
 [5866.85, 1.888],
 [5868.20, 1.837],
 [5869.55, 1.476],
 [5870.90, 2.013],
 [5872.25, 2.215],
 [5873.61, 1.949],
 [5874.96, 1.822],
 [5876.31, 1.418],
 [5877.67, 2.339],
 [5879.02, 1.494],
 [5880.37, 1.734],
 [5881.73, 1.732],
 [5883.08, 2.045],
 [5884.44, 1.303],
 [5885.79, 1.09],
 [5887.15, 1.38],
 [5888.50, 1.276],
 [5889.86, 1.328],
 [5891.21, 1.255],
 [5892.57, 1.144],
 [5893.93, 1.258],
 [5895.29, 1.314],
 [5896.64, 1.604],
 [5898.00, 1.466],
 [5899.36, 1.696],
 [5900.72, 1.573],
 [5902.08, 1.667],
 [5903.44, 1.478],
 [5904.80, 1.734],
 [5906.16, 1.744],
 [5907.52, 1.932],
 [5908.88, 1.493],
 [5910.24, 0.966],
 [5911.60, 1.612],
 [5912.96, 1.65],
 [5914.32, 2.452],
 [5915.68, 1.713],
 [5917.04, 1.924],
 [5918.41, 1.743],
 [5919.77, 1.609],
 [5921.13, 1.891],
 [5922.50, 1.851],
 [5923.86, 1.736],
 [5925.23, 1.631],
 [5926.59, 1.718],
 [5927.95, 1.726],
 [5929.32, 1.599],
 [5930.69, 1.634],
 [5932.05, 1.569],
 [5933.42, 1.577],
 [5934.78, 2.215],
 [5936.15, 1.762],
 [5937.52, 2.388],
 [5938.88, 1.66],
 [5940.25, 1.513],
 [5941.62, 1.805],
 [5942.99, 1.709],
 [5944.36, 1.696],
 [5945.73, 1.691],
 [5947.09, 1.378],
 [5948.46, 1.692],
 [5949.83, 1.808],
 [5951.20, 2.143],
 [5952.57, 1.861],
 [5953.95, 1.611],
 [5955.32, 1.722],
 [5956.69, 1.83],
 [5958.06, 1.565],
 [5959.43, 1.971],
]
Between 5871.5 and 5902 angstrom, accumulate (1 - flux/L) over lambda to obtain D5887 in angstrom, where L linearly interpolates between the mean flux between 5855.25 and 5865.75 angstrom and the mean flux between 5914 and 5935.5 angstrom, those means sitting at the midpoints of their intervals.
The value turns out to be 3.2 angstrom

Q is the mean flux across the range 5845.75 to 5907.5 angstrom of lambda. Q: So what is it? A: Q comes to 1.65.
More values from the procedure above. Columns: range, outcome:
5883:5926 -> 1.57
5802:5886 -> 1.73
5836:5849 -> 1.67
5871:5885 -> 1.82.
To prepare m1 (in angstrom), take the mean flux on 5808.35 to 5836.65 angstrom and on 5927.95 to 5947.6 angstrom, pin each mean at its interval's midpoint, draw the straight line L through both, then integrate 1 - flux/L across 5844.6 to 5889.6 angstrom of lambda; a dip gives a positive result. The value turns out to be 1.3 angstrom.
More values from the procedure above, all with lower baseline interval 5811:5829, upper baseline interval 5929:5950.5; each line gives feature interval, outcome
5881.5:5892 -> 2.0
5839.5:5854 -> 0.9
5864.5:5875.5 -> -1.2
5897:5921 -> 0.9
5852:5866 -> 0.4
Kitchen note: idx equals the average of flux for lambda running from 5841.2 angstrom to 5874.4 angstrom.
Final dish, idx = 1.74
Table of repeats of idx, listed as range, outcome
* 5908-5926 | 1.72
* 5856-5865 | 1.68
